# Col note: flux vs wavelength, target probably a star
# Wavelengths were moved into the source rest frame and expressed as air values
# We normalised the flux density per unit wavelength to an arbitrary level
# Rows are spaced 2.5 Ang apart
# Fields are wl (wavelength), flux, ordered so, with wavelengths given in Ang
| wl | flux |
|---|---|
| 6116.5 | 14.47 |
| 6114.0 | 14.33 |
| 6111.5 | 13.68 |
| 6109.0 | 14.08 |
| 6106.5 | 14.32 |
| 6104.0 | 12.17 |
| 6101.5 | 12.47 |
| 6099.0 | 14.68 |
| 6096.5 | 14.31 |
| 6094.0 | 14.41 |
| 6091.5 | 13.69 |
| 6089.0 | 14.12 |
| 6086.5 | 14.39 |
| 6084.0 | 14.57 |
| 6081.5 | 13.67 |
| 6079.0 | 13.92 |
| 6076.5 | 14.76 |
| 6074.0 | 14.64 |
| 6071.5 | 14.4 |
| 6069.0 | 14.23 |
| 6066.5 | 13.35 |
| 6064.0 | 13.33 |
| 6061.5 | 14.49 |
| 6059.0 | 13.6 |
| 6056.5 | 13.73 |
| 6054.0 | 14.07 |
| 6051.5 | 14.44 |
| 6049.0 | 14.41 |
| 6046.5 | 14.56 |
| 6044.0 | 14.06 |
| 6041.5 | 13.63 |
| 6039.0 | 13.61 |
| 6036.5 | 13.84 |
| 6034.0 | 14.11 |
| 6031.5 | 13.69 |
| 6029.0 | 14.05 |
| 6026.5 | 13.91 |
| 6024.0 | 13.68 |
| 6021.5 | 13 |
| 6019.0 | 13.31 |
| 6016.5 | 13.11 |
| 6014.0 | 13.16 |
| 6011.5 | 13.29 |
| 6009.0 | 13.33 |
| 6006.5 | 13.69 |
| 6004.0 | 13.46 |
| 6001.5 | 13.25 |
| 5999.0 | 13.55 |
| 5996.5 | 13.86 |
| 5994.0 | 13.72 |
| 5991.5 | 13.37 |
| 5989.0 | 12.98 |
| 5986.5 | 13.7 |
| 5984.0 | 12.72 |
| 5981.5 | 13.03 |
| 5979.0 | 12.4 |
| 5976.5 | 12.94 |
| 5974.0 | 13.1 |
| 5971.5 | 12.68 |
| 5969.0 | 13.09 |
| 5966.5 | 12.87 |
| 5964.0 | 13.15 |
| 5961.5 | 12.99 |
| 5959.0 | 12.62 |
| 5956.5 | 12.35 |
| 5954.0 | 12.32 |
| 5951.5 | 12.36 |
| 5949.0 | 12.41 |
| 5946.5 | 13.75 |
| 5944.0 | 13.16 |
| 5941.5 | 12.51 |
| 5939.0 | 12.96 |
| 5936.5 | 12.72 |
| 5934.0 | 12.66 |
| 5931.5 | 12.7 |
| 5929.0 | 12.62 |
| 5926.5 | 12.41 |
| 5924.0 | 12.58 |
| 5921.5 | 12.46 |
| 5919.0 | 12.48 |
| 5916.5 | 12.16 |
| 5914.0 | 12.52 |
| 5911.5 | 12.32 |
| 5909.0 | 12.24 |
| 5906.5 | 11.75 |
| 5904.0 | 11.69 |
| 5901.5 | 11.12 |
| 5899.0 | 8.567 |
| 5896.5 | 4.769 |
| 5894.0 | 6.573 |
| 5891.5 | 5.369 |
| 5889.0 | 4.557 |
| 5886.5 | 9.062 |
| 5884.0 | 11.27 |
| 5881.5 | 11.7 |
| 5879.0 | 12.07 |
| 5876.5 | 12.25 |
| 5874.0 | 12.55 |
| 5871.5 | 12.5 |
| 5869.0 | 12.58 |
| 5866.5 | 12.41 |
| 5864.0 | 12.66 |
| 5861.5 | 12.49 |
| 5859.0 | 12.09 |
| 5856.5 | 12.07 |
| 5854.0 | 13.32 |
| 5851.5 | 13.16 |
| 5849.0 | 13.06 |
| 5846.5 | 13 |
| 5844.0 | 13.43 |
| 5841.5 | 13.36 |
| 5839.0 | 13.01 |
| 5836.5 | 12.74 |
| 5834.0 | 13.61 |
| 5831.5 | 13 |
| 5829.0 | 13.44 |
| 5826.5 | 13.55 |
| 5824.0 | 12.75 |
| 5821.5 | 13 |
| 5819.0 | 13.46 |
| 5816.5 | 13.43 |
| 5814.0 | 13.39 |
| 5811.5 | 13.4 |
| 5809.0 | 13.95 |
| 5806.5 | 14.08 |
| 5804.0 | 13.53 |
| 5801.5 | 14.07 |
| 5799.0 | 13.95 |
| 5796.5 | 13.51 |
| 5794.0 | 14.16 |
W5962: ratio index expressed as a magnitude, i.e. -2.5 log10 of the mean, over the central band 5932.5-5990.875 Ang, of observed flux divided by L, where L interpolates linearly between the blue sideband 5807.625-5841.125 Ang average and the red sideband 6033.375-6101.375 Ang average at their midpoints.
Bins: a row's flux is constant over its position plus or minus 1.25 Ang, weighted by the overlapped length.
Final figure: 0.07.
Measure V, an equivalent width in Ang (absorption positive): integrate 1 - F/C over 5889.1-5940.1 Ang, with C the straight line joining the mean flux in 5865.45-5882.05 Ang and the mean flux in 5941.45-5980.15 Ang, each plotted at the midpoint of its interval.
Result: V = 6.4 Ang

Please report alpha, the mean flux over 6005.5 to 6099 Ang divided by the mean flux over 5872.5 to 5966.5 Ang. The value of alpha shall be 1.21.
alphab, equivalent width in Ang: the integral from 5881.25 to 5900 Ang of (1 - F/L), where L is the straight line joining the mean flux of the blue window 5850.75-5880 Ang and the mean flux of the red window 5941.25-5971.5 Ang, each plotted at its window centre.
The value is 7.6 Ang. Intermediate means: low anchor 12.5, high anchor 12.8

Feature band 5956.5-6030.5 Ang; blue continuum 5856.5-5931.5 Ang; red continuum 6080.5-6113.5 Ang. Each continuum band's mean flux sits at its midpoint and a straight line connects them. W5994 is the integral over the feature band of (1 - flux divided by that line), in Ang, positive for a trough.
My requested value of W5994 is -4.6 Ang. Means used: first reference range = 11.1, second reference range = 13.9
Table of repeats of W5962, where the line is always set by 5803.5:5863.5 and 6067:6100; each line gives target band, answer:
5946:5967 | 0.08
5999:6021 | 0.05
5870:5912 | 0.32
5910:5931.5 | 0.09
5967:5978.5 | 0.07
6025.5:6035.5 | 0.01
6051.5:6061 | 0.02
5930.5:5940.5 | 0.07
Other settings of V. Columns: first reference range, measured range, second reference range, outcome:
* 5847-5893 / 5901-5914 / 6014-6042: 0.0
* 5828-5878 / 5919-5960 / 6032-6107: 2.0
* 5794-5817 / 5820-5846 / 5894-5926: -0.3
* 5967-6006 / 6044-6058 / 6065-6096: -0.4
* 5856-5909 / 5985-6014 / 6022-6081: -1.2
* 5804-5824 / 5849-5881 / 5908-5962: 1.5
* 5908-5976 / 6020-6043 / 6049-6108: -0.3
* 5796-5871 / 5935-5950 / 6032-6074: 0.7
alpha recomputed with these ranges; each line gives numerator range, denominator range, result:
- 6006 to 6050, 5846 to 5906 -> 1.26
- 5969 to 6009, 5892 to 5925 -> 1.23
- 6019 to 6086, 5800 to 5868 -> 1.06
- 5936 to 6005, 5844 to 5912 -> 1.18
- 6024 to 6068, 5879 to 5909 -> 1.54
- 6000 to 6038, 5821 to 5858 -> 1.03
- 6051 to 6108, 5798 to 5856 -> 1.05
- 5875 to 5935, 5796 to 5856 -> 0.80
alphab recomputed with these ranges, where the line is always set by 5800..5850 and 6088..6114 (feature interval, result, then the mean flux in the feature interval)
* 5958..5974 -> 0.8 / 12.9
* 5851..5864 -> 0.8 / 12.6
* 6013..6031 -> 0.3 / 13.5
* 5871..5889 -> 3.1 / 11.1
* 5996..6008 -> 0.1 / 13.5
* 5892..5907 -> 5.3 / 8.76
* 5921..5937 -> 1.1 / 12.6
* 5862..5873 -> 0.7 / 12.5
